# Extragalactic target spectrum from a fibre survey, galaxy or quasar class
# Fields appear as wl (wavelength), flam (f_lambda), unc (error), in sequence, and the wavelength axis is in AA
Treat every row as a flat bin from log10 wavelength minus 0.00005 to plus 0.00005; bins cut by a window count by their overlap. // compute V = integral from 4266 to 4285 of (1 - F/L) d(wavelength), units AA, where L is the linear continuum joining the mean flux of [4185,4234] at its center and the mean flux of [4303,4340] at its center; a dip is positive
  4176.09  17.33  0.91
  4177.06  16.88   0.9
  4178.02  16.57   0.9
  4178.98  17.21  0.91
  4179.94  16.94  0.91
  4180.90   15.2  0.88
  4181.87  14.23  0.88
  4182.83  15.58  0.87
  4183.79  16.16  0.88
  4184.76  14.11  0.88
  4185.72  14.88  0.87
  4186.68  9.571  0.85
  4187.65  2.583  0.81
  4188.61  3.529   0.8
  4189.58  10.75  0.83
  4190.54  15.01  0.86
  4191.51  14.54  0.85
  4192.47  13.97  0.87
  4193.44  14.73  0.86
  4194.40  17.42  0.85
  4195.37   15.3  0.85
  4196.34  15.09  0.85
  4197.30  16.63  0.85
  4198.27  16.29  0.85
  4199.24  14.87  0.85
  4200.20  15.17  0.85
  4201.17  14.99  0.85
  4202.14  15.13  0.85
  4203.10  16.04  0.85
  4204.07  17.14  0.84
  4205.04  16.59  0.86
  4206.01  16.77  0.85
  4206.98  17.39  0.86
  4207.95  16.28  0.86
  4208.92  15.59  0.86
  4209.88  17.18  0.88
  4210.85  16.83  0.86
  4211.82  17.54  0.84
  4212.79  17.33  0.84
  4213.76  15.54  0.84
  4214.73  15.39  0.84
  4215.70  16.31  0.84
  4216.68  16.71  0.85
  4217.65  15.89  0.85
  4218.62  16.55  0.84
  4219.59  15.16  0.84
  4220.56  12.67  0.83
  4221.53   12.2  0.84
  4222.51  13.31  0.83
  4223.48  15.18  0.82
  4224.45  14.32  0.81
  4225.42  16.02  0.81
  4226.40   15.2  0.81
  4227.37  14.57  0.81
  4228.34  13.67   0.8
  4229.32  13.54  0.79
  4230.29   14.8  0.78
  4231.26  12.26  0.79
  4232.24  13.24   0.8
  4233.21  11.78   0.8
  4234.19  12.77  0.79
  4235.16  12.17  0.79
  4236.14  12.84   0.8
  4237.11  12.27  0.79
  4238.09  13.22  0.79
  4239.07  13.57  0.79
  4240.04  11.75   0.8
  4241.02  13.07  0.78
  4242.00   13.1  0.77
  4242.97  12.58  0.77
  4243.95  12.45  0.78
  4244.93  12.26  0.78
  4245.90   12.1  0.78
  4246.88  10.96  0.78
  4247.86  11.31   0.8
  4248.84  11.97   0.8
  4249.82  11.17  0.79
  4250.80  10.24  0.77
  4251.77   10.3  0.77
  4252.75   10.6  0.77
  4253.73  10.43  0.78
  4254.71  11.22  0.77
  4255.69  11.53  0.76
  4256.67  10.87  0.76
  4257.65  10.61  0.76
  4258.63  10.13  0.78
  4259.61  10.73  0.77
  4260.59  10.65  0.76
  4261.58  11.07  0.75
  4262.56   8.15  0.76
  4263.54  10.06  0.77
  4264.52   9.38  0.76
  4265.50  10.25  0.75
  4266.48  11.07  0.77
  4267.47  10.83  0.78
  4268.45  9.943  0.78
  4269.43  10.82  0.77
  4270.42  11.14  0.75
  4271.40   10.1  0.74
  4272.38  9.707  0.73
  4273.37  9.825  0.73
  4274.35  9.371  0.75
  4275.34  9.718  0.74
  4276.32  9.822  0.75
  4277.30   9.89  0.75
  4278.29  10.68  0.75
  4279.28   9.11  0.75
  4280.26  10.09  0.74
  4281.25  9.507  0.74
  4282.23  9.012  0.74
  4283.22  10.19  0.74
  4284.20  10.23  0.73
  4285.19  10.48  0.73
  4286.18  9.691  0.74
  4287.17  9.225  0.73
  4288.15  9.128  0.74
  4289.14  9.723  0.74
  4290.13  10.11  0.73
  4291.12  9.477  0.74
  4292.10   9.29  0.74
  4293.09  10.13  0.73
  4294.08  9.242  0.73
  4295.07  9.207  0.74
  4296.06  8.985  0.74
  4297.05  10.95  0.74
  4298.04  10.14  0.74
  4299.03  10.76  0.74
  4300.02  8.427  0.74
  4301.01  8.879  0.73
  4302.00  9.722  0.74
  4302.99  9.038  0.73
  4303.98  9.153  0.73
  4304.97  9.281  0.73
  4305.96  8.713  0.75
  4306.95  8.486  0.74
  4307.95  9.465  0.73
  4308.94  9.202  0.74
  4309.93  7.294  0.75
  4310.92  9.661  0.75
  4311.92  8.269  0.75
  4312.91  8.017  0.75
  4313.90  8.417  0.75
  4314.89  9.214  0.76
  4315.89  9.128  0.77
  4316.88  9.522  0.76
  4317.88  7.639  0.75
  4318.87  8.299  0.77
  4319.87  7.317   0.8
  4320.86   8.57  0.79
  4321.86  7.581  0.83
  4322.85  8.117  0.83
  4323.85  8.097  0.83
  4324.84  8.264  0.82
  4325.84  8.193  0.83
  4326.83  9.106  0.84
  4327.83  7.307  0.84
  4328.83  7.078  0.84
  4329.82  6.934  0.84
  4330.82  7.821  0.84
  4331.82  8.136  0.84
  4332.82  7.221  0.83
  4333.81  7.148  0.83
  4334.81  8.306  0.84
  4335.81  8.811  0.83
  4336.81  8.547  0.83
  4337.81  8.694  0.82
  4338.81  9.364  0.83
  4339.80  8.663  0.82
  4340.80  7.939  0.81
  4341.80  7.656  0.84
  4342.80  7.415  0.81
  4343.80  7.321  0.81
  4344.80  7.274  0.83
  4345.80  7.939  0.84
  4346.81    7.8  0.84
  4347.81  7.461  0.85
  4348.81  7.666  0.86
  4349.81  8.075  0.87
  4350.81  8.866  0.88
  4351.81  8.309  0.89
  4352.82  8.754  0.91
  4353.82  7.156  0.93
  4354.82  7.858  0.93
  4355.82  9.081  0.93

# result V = 1.5 AA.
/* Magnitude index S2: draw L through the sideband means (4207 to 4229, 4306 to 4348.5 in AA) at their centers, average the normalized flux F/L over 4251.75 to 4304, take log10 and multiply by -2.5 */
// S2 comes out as 0.15 mag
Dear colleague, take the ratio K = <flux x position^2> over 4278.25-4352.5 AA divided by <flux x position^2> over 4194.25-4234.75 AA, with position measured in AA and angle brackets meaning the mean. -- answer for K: 0.60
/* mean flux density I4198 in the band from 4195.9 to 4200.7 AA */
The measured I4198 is 15.6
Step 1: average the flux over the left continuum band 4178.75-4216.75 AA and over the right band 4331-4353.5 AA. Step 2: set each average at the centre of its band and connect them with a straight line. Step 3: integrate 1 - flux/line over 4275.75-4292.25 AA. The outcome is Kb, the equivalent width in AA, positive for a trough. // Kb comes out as 1.6 AA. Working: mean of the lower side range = 14.9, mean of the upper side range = 8.05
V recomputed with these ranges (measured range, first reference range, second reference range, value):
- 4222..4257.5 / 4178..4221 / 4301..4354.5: 1.0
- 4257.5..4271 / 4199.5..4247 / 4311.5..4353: 2.0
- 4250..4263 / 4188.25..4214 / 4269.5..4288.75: 1.1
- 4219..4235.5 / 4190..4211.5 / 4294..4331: 0.5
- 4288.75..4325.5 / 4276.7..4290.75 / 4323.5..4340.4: 0.1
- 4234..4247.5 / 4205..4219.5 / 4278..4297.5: 1.4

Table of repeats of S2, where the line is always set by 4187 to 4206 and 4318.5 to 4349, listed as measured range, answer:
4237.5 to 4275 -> 0.04 mag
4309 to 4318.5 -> 0.03 mag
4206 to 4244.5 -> -0.13 mag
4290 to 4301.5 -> 0.00 mag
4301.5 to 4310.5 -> 0.03 mag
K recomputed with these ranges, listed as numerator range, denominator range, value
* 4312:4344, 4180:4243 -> 0.60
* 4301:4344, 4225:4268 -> 0.73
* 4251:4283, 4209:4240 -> 0.72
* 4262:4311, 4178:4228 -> 0.67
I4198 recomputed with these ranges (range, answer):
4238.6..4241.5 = 12.8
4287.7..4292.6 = 9.55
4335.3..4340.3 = 8.82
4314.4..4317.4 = 9.25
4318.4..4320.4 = 7.81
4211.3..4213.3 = 17.4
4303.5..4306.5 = 9.05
